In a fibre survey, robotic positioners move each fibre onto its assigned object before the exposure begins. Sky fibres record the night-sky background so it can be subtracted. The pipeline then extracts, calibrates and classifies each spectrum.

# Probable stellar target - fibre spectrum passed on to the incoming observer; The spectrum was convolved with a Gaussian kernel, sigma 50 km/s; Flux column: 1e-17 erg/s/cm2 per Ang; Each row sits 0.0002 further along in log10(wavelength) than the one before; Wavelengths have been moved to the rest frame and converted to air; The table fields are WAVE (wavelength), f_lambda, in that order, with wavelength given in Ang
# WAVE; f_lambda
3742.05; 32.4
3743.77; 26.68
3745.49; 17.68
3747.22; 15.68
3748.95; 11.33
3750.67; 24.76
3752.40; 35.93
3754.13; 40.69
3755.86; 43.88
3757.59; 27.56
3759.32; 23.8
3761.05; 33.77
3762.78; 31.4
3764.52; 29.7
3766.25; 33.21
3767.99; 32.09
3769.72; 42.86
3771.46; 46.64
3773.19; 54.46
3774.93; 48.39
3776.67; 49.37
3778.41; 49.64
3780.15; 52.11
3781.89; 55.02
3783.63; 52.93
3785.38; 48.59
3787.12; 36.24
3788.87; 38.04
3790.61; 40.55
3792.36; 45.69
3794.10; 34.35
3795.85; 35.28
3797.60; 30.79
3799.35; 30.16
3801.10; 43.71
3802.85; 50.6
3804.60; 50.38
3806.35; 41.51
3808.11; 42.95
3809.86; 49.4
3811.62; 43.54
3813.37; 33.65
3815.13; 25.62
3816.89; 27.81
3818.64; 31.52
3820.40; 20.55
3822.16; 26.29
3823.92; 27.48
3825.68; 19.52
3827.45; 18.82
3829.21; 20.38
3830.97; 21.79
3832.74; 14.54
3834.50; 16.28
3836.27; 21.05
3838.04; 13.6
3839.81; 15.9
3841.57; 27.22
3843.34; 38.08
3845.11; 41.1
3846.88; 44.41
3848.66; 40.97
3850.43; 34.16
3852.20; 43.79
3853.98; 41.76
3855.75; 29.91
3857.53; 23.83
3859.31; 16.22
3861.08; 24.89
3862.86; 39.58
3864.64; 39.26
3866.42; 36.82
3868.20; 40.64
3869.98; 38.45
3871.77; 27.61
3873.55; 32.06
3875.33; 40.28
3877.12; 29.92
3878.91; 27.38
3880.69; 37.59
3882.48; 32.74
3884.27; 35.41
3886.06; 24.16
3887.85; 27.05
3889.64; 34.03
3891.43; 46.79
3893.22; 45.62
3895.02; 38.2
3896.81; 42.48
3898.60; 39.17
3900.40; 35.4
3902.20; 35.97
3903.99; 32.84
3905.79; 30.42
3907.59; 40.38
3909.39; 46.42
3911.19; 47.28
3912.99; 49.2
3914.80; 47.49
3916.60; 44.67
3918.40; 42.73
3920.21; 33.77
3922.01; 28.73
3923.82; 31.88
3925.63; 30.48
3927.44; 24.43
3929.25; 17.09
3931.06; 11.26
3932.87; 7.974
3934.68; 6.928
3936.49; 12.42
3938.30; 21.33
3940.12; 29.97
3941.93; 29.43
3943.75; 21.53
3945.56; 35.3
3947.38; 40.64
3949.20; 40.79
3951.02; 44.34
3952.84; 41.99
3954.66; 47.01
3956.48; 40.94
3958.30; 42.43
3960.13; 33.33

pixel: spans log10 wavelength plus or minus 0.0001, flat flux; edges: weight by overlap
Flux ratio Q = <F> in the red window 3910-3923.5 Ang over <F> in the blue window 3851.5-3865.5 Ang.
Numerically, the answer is 1.29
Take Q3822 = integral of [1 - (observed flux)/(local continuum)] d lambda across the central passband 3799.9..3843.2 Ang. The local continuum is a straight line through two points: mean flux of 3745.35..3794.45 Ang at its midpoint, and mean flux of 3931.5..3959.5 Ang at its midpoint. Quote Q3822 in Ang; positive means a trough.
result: 8.0 Ang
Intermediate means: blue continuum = 38.2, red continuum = 30.6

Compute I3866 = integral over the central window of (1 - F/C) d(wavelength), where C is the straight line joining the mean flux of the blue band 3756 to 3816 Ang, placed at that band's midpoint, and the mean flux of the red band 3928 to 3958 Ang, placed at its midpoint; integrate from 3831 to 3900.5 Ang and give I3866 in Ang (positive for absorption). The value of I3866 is 3.1 Ang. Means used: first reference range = 40.8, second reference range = 28.3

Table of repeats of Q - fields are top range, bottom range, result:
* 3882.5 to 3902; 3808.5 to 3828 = 1.22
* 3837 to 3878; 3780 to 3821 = 0.83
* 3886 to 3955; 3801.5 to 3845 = 1.14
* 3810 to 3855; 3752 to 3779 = 0.74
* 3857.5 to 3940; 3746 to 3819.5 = 0.85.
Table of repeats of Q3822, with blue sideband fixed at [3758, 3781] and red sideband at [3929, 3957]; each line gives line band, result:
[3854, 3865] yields 1.5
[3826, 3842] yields 7.7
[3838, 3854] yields 0.1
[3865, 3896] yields -2.4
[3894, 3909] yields -3.0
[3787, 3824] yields 1.0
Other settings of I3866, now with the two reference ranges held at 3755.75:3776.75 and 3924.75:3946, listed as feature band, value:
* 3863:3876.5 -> -4.7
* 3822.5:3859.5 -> 2.9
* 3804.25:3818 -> -2.4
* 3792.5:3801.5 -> -0.2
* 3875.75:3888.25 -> -2.6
